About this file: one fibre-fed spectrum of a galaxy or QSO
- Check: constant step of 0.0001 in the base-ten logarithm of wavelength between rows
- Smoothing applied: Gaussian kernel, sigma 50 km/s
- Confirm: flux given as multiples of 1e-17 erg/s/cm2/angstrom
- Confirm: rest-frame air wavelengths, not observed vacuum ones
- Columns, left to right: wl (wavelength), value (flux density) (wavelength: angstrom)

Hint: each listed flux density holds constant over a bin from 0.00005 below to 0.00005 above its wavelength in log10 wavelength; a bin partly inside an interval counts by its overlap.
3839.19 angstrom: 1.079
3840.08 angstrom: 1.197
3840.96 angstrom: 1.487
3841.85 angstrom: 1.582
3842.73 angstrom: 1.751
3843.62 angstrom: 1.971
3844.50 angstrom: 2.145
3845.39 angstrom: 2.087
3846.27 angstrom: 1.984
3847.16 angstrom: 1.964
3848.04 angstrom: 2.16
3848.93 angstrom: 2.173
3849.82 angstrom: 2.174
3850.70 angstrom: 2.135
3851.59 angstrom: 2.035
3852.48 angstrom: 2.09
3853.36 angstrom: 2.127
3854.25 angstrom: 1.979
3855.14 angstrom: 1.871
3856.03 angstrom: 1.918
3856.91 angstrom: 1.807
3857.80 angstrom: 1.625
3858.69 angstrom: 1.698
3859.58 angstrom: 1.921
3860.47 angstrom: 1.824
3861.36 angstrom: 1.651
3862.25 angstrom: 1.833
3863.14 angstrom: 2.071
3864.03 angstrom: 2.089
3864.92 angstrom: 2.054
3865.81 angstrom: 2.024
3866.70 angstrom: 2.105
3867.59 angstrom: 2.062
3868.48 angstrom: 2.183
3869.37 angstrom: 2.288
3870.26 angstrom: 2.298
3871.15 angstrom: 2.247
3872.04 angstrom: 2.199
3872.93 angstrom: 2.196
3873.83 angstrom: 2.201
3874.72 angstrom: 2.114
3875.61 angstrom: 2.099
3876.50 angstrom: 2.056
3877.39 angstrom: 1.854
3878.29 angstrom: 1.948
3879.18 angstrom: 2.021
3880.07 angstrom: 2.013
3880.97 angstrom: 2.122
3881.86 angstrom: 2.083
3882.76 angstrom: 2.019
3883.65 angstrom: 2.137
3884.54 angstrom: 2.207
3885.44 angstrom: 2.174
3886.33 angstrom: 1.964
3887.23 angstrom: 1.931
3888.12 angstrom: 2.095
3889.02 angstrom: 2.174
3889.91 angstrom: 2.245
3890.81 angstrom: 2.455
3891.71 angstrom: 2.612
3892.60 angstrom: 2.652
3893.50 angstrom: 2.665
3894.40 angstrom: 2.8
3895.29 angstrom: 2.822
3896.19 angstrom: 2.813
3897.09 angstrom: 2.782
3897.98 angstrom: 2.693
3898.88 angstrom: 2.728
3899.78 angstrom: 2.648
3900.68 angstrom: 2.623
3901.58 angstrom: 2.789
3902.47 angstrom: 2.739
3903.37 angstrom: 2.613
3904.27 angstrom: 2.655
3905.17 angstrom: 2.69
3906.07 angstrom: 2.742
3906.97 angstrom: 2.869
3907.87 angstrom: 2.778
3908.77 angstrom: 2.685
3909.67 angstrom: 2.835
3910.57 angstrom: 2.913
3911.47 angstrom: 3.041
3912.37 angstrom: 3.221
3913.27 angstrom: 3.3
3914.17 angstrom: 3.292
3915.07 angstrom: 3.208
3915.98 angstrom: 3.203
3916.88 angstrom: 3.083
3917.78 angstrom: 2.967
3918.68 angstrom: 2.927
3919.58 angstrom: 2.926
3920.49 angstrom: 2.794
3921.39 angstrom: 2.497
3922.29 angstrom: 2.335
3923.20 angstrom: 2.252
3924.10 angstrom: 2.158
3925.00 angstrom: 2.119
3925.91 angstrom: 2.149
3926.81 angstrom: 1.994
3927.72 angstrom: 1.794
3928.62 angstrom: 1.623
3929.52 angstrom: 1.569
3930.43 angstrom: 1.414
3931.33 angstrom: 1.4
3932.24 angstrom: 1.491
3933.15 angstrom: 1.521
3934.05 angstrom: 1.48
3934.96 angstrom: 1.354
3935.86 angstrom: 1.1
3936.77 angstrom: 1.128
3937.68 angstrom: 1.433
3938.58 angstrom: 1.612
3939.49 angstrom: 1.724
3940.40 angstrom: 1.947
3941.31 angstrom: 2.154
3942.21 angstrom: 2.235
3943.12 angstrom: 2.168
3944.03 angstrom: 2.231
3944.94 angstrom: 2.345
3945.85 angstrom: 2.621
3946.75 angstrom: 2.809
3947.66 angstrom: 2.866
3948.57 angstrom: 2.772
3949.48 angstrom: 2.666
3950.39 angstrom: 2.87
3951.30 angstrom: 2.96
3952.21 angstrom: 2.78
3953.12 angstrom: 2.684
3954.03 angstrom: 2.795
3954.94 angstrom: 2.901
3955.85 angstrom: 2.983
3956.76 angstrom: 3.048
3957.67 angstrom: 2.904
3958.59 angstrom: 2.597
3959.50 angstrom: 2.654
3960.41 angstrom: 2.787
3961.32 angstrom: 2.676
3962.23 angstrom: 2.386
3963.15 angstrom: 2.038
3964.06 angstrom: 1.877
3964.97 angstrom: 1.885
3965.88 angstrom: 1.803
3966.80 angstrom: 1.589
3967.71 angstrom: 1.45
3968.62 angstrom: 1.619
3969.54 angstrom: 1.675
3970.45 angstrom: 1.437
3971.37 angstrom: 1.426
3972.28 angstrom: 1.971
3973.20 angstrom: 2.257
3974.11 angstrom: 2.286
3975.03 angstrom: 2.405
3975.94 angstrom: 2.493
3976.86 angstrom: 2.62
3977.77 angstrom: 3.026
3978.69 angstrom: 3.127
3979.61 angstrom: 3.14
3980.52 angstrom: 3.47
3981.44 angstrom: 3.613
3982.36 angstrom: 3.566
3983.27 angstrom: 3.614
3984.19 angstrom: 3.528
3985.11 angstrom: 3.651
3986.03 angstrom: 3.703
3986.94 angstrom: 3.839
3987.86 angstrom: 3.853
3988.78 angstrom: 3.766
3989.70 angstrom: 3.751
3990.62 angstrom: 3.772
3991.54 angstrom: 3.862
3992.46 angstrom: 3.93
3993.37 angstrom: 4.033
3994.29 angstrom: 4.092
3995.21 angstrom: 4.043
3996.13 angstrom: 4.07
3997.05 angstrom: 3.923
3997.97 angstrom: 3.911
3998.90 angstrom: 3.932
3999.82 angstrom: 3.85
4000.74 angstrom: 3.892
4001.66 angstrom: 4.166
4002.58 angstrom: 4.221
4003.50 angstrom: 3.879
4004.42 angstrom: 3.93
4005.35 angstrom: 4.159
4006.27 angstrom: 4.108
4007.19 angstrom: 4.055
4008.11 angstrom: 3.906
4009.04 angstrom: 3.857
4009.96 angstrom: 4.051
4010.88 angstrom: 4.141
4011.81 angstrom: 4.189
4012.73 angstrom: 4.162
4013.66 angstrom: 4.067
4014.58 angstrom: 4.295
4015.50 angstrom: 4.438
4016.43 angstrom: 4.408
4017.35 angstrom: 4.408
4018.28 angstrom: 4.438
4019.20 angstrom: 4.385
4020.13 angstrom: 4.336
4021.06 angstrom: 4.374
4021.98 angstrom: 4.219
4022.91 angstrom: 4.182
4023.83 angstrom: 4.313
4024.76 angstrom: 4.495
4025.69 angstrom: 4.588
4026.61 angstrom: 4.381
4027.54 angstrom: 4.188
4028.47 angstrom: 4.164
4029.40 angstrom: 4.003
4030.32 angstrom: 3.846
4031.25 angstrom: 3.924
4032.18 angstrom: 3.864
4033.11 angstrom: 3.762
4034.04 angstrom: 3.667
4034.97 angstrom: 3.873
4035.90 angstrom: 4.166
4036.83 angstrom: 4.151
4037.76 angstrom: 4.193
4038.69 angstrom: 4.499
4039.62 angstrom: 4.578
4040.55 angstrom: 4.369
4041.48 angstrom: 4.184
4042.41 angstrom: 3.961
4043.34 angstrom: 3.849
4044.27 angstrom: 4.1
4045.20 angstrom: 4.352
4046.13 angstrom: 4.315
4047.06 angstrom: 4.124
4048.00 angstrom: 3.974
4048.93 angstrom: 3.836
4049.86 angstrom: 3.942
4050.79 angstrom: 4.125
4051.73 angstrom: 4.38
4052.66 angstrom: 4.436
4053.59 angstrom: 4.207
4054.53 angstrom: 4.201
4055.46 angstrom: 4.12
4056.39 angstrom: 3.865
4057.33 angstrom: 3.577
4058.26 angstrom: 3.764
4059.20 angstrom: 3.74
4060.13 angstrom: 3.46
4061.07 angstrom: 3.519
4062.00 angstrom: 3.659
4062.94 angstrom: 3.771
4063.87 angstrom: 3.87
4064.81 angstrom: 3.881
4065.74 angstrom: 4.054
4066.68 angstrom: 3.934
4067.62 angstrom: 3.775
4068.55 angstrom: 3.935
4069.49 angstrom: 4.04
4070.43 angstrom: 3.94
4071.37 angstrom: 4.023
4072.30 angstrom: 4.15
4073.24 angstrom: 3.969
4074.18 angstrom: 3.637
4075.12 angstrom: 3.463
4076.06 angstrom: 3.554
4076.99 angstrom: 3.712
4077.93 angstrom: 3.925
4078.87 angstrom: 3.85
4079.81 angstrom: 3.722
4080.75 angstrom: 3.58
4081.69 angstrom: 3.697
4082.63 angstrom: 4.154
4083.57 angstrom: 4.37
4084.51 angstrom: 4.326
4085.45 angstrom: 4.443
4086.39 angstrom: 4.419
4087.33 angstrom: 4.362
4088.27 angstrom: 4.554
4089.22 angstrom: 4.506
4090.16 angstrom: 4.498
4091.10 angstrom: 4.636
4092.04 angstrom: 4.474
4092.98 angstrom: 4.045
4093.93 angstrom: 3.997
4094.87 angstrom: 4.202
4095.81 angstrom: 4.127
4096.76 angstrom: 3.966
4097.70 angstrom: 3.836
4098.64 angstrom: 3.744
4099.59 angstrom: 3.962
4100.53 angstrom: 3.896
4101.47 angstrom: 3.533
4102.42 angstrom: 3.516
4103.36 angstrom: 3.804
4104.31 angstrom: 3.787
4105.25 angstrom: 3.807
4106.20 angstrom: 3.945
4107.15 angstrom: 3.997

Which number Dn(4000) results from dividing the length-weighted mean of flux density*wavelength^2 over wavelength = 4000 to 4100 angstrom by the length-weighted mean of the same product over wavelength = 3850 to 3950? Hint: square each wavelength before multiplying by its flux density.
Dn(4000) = 1.94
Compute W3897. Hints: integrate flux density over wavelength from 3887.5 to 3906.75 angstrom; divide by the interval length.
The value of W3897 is 2.62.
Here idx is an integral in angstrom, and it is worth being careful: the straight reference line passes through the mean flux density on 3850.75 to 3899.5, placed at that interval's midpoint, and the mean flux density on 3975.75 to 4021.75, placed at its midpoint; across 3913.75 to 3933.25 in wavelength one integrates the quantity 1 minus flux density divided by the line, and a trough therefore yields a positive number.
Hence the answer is 3.5 angstrom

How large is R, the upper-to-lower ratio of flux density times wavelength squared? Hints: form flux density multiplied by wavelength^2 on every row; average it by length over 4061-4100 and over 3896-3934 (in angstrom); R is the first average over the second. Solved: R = 1.7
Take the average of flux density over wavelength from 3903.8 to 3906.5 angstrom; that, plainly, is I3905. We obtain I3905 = 2.69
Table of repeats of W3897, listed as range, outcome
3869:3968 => 2.36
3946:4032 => 3.4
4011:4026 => 4.32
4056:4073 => 3.83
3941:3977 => 2.37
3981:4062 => 4.04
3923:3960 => 2.18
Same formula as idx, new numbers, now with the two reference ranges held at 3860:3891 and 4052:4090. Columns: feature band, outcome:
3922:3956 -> 7.5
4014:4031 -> -3.9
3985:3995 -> -2.1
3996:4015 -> -4.0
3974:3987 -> -0.5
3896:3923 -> -4.8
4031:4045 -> -1.7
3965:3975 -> 4.0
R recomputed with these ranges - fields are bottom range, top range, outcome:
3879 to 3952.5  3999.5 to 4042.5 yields 1.84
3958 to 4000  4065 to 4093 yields 1.43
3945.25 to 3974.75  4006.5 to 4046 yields 1.82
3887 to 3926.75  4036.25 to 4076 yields 1.60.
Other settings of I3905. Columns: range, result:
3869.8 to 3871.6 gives 2.28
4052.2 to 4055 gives 4.28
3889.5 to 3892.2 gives 2.44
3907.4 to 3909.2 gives 2.73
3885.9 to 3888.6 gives 2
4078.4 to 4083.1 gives 3.8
